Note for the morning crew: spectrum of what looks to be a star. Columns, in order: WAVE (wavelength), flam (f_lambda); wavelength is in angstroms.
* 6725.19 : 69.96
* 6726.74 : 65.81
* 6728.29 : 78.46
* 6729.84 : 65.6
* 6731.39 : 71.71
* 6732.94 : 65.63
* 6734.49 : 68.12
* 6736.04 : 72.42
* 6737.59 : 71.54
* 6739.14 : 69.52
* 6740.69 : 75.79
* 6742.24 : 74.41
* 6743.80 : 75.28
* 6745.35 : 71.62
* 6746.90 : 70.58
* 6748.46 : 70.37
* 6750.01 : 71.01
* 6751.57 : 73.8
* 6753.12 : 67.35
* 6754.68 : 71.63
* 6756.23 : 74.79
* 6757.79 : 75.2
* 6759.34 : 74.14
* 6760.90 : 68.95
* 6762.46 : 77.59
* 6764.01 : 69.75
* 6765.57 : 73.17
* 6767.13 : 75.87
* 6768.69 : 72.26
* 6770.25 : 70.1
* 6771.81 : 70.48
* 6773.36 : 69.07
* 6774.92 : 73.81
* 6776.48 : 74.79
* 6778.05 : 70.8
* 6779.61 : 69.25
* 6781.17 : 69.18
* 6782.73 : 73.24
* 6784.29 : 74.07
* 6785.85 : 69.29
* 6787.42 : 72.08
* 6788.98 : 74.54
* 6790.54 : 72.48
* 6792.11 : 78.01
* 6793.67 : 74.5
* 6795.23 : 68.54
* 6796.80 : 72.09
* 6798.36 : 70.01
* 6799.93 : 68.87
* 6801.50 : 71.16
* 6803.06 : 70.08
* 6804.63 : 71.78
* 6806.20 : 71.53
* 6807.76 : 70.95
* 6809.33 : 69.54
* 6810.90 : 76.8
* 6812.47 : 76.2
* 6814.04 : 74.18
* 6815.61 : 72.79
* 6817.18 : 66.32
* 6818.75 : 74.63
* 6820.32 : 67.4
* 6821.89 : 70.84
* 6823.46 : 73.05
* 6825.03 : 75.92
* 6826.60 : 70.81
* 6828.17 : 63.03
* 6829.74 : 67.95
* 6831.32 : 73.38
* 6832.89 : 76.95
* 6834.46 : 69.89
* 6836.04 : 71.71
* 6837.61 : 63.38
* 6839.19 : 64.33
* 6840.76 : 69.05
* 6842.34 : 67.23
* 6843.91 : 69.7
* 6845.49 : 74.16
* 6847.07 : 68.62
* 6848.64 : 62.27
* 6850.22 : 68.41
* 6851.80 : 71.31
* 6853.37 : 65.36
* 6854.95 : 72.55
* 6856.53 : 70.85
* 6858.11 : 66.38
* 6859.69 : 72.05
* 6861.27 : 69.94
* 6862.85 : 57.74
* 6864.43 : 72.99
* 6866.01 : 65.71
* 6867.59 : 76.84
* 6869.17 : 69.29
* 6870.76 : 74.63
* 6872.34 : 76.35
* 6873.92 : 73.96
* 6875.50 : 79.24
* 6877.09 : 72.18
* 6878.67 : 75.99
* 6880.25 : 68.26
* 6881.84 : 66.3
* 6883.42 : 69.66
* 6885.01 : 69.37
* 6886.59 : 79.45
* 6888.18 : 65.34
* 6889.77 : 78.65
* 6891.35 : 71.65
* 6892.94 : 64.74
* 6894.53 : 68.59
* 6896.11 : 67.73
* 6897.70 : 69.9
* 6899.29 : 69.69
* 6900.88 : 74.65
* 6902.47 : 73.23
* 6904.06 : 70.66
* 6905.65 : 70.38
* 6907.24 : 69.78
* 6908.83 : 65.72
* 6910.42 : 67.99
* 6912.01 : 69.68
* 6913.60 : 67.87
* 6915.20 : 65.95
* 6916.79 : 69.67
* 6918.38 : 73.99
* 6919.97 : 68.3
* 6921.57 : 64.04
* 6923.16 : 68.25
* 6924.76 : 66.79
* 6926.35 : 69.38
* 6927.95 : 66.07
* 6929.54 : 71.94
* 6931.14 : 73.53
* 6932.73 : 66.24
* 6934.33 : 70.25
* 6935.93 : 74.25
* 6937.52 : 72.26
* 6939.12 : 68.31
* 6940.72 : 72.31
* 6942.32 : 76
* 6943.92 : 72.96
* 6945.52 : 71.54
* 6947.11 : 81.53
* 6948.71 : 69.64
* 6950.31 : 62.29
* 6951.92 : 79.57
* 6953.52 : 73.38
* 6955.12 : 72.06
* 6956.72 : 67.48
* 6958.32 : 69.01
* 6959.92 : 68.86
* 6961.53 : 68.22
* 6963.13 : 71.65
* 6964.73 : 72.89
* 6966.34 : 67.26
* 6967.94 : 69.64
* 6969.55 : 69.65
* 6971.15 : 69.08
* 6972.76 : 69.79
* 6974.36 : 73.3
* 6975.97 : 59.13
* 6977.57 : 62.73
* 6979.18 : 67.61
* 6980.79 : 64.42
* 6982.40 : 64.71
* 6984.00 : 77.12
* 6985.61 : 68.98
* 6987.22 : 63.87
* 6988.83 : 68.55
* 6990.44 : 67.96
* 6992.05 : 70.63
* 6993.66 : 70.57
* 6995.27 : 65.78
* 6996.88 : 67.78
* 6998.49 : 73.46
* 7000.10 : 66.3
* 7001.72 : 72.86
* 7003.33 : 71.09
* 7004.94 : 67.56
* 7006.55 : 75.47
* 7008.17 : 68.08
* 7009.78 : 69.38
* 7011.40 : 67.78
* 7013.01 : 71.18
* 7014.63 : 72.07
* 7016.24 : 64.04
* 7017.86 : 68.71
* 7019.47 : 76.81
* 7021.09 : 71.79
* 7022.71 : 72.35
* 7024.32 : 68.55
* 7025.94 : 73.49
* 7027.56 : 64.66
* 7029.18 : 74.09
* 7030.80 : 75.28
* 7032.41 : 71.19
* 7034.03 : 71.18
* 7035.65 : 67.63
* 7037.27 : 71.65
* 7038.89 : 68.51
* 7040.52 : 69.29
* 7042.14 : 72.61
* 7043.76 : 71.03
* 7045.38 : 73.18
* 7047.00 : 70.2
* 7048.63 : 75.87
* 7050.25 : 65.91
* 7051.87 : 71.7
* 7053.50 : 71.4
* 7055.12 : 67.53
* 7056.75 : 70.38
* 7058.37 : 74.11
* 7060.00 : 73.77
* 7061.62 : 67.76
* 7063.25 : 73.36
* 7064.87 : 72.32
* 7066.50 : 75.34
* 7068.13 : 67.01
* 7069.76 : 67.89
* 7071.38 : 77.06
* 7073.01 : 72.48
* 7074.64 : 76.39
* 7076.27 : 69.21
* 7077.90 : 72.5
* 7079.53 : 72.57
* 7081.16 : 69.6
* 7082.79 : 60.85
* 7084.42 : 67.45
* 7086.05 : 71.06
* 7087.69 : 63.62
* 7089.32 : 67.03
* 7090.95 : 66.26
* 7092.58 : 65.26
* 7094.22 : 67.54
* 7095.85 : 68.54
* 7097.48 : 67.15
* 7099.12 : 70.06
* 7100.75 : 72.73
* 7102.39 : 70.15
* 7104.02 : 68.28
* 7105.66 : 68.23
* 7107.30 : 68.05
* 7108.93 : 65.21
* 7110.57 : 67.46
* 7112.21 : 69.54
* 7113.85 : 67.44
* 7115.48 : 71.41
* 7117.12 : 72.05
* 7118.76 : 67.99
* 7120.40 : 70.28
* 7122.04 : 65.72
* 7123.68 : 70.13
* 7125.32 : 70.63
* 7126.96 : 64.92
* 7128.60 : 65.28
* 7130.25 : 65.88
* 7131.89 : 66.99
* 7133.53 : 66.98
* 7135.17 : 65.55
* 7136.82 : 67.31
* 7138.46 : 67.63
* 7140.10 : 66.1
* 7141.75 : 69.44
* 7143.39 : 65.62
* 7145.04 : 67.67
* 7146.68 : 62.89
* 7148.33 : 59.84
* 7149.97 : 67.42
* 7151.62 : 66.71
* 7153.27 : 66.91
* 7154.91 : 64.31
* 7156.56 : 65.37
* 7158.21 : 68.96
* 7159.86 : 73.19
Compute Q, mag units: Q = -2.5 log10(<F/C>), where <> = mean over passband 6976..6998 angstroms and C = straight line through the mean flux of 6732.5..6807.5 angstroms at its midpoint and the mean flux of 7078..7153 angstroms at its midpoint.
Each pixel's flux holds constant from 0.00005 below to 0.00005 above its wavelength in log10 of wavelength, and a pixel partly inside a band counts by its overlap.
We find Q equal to 0.03 mag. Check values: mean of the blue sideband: 71.9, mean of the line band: 67.5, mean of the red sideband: 67.6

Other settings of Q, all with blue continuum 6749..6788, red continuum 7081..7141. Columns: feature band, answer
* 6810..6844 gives 0.01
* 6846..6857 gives 0.04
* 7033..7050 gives -0.04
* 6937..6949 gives -0.05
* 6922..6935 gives 0.02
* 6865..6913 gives -0.01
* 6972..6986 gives 0.03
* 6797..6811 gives 0.01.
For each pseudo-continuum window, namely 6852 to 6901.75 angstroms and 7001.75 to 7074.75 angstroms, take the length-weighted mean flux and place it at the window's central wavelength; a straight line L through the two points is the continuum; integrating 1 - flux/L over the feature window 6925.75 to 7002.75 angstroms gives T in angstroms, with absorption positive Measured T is 1.2 angstroms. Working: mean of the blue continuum 70.9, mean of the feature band 69.8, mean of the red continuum 71.1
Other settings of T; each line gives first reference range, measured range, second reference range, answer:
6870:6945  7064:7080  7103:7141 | -0.89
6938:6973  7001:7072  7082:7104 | -2.03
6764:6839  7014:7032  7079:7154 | -0.62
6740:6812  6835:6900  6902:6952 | 0.85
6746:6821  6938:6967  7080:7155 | -0.73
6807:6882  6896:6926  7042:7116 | 0.50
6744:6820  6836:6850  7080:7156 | 0.70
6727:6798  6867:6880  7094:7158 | -0.71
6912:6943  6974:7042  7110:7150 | -0.72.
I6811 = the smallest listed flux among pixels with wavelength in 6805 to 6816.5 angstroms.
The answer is 69.54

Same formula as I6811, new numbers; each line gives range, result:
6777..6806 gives 68.54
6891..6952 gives 62.29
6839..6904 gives 57.74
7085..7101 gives 63.62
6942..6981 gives 59.13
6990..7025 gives 64.04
